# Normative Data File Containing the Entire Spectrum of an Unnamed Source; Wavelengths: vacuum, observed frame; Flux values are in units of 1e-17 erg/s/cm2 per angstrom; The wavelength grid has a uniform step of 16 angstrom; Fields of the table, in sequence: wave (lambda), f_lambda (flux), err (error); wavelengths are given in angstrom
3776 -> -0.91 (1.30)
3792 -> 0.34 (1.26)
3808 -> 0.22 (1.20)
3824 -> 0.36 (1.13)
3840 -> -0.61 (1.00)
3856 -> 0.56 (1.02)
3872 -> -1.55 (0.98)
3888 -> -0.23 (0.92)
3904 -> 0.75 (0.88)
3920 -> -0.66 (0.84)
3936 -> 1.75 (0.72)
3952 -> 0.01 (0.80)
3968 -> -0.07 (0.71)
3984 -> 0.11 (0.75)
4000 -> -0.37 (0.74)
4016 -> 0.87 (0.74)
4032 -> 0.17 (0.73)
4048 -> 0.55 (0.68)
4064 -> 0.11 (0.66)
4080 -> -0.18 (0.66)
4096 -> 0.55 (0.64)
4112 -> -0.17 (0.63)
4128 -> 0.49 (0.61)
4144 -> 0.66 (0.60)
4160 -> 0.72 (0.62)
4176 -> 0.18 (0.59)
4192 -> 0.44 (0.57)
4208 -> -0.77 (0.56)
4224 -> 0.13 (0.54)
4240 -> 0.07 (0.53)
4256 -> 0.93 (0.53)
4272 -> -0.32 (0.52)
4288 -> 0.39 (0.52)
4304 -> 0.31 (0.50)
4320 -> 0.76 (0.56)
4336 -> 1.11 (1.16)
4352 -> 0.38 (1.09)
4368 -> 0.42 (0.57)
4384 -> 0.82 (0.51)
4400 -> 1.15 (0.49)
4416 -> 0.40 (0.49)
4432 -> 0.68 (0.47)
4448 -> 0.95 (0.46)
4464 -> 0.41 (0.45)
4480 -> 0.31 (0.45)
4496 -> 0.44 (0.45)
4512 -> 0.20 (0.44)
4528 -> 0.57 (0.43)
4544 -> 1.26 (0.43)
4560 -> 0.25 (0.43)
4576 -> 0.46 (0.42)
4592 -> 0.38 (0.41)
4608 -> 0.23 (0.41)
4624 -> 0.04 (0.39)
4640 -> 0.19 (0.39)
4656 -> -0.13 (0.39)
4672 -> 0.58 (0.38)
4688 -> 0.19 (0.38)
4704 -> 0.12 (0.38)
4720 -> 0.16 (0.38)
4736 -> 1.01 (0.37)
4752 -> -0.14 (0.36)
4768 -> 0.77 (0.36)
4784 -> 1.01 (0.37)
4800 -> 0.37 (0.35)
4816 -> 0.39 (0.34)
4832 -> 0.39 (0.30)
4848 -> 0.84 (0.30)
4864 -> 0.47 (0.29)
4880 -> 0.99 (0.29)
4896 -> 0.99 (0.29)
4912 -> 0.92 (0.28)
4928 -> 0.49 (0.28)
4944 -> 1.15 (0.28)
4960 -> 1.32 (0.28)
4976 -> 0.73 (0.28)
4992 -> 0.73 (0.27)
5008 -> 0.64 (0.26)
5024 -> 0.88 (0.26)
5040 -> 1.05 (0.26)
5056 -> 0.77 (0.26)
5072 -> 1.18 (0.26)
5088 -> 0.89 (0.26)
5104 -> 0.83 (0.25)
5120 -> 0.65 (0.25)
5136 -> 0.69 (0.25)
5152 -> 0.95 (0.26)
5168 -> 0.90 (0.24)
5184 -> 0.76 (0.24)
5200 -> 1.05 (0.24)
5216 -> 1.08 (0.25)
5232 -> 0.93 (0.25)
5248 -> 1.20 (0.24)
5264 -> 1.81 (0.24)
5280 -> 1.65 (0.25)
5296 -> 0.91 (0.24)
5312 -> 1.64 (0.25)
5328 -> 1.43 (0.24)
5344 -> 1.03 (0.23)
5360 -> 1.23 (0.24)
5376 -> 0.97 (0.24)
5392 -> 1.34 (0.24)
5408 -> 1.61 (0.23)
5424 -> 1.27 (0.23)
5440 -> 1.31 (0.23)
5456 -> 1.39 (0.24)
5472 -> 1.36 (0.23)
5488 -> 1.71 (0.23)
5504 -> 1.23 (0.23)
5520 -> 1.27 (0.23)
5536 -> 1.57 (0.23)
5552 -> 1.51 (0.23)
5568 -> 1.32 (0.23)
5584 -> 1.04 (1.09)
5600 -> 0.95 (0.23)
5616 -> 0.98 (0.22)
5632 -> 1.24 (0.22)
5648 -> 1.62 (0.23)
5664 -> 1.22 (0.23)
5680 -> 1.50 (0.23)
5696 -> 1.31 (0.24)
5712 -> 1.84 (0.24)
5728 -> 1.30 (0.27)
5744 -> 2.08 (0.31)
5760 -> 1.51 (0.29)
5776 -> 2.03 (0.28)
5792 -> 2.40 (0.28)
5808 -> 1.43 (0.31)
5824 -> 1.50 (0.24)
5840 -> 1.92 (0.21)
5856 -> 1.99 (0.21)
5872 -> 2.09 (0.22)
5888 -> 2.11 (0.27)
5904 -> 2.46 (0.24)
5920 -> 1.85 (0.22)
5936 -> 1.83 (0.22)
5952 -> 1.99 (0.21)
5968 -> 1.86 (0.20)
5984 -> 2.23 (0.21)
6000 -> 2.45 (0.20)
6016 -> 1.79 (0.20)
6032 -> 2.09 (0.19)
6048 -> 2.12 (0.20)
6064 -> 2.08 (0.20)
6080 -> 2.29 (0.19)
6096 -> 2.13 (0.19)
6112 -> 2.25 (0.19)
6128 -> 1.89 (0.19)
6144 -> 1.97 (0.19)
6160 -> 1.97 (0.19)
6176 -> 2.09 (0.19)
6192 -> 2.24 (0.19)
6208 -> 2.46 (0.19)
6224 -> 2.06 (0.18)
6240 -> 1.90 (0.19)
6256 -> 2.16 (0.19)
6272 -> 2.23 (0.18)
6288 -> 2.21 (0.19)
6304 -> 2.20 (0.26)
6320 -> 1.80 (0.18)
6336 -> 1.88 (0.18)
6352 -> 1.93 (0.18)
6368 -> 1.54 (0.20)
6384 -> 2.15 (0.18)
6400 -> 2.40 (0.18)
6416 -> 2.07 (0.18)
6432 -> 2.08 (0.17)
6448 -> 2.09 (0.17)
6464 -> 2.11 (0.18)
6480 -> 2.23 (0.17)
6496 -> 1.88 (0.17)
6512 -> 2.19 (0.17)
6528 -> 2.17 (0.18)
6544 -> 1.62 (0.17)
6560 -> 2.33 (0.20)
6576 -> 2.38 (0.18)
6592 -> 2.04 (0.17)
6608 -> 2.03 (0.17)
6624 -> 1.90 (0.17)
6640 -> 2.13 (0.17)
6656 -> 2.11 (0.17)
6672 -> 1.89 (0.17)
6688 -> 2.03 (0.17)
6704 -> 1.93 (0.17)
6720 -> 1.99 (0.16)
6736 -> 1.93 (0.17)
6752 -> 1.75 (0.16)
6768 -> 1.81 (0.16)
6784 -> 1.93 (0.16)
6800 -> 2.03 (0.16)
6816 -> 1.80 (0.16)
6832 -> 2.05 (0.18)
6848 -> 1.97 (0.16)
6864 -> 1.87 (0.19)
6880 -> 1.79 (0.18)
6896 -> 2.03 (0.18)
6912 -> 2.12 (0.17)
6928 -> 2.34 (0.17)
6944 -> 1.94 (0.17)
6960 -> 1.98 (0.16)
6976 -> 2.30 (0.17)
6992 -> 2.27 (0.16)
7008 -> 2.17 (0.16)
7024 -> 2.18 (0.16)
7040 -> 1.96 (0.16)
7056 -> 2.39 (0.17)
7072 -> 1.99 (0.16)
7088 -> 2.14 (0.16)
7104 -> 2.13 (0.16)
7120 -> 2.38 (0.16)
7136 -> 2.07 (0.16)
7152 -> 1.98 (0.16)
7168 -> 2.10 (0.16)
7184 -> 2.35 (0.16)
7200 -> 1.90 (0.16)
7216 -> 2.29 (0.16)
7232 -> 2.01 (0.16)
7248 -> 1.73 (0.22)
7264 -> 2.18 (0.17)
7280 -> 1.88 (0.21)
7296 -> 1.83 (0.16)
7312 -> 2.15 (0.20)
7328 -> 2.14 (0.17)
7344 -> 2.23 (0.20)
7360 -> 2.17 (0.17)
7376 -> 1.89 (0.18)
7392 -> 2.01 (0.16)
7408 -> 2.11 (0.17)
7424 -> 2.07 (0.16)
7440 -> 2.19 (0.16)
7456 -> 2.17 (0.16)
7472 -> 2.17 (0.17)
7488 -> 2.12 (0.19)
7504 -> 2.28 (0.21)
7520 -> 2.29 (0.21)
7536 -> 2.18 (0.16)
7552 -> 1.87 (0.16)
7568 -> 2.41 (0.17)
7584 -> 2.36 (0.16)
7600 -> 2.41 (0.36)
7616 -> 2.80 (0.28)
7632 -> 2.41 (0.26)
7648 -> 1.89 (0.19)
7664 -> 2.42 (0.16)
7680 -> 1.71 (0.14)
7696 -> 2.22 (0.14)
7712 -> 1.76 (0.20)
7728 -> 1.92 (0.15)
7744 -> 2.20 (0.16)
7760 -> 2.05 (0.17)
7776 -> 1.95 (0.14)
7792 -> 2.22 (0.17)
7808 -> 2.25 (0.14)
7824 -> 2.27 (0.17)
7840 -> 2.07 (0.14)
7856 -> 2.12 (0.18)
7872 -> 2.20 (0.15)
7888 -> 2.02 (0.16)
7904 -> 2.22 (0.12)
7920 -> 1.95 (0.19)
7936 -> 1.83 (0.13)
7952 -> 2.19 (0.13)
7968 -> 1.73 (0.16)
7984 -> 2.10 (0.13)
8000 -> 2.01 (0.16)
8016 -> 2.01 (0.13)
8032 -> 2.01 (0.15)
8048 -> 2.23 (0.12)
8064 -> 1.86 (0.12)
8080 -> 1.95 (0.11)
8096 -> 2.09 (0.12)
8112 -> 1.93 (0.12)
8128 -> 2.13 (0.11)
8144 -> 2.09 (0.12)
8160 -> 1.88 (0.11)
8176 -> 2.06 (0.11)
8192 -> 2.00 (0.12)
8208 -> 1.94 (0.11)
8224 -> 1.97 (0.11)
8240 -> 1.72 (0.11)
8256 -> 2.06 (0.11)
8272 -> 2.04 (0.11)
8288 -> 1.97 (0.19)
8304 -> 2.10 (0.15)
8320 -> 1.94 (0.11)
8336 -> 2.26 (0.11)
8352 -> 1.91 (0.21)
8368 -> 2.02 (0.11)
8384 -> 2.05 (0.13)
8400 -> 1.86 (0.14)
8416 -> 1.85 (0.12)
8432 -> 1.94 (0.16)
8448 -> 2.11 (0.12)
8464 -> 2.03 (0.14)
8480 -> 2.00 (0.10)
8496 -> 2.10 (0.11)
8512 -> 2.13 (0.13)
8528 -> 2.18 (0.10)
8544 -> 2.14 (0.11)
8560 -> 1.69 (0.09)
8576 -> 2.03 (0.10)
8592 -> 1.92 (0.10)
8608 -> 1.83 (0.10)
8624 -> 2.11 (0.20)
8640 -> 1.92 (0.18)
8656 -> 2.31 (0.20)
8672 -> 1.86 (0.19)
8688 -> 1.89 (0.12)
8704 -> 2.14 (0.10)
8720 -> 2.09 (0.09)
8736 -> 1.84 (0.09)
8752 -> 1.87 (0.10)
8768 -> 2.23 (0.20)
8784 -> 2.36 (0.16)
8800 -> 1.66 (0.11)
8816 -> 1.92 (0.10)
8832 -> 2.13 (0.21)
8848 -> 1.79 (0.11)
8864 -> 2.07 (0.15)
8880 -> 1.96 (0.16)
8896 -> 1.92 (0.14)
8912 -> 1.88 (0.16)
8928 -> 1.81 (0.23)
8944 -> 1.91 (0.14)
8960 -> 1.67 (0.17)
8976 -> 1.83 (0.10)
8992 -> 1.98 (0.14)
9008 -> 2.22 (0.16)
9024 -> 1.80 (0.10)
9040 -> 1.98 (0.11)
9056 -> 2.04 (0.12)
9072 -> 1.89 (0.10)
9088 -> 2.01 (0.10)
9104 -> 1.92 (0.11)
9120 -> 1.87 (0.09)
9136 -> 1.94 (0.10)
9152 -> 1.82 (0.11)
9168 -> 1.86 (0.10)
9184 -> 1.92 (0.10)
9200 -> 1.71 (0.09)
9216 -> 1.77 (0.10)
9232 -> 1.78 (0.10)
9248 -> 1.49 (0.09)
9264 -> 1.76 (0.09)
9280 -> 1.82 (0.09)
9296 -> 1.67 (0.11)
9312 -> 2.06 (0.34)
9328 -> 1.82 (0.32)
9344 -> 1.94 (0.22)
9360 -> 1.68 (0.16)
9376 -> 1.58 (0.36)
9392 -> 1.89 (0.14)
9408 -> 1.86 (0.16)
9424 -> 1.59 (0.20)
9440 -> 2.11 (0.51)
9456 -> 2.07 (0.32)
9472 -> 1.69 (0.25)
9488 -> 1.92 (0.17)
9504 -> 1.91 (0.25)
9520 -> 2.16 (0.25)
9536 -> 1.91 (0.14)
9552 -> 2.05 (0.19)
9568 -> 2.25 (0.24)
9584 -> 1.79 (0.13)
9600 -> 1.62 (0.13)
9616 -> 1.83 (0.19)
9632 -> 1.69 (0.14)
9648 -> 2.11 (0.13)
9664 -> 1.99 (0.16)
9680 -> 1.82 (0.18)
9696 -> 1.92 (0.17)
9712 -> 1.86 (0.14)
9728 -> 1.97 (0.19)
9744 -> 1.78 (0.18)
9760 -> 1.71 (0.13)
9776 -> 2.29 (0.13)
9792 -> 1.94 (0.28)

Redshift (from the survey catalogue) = 0.30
